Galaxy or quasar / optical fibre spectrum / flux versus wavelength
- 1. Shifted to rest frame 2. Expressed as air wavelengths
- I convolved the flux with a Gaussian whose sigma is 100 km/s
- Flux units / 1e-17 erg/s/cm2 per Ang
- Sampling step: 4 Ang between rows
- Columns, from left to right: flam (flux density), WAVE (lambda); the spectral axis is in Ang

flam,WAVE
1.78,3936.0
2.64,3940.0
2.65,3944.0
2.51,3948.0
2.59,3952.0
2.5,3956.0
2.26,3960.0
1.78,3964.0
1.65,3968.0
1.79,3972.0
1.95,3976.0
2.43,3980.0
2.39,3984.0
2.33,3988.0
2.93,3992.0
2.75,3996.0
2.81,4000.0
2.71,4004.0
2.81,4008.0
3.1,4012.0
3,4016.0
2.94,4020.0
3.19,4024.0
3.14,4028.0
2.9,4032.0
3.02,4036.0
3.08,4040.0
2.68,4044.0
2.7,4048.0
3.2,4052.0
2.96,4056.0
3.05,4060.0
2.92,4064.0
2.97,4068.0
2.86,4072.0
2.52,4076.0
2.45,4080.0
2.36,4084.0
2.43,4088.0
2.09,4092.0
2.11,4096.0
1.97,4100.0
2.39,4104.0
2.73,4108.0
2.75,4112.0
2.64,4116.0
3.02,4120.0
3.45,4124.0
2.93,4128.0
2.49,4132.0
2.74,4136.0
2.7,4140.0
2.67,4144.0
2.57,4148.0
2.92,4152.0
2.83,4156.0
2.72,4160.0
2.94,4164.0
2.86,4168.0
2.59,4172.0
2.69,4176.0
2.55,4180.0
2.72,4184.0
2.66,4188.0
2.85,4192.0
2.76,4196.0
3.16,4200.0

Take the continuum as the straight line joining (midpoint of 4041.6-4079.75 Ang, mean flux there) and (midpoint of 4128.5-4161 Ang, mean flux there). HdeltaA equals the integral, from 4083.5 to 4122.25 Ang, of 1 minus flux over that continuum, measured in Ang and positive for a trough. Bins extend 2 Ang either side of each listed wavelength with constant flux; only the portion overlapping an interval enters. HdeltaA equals 4.5 Ang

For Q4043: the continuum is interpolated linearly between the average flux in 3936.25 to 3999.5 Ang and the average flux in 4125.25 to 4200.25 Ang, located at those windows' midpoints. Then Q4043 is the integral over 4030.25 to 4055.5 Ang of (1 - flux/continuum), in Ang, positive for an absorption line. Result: -4.4 Ang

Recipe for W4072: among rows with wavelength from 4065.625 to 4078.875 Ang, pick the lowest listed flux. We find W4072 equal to 2.52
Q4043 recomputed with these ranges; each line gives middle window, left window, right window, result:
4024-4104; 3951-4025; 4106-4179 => -2.1 Ang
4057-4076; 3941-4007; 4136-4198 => -2.6 Ang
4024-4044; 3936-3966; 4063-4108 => -4.8 Ang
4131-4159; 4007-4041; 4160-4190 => 0.7 Ang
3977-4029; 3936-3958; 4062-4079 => -2.9 Ang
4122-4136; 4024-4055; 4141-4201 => -0.5 Ang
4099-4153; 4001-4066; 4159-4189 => 1.5 Ang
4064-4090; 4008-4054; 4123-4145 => 2.6 Ang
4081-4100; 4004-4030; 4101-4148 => 4.0 Ang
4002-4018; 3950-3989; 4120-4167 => -4.1 Ang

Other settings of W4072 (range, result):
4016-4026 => 2.94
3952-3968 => 1.65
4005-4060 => 2.68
